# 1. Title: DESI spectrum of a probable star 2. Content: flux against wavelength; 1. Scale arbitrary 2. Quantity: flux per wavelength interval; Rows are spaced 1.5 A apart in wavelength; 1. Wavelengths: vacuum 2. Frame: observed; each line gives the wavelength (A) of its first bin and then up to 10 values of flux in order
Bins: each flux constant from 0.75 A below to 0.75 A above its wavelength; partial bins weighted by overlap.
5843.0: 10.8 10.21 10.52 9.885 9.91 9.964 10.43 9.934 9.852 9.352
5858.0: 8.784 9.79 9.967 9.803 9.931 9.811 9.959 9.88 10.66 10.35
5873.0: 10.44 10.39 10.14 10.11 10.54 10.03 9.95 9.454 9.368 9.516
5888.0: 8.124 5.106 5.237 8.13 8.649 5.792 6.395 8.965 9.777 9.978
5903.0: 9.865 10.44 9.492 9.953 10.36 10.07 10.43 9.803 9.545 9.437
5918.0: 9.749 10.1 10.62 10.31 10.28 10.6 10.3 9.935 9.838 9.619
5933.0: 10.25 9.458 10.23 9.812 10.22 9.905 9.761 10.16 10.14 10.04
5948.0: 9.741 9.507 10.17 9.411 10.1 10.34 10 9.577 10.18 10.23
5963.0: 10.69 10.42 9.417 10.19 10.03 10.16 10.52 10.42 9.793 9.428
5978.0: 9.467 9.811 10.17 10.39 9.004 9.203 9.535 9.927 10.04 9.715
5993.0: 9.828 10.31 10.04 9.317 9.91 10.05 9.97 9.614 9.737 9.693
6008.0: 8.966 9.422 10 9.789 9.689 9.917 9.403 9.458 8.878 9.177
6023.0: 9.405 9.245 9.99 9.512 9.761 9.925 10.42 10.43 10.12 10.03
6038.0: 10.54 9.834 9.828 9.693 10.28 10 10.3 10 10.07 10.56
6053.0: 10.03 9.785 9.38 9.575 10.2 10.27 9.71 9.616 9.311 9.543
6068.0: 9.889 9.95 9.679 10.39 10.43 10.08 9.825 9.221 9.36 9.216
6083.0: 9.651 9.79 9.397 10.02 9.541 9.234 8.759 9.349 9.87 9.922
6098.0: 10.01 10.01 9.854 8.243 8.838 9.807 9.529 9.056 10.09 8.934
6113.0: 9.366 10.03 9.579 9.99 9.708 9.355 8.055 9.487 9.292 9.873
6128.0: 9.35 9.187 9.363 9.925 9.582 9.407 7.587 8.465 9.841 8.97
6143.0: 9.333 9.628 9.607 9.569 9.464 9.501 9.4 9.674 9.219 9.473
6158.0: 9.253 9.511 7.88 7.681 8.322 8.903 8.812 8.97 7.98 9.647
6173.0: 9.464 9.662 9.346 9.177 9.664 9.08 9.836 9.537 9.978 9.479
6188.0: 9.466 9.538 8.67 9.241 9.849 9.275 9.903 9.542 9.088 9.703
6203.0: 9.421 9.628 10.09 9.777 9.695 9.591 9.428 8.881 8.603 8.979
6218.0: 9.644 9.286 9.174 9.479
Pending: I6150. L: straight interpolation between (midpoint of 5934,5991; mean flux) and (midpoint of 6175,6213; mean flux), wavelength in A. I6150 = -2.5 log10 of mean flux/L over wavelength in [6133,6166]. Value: 0.06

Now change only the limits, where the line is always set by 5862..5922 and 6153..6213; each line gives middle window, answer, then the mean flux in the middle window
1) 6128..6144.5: 0.015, 9.2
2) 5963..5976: -0.084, 10.1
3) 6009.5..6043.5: -0.046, 9.77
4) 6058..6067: -0.048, 9.78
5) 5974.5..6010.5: -0.040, 9.72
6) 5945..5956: -0.058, 9.91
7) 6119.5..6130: 0.010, 9.24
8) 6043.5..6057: -0.076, 10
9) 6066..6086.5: -0.046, 9.75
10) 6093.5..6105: -0.022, 9.53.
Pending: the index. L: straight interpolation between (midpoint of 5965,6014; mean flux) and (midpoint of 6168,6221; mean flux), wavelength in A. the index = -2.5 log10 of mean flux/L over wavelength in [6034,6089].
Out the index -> -0.02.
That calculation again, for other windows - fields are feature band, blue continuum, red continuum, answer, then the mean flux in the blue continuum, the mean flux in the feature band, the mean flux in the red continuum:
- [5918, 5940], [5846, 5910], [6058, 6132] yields -0.07 mag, 9.41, 10.1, 9.58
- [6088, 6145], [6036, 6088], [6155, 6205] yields 0.02 mag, 9.87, 9.38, 9.24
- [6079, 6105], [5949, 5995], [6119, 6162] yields 0.00 mag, 9.94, 9.48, 9.26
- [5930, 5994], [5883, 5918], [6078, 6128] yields -0.10 mag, 8.88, 9.93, 9.47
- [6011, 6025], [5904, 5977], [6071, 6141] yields 0.03 mag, 10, 9.47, 9.48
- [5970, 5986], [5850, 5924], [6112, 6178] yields -0.05 mag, 9.49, 9.86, 9.22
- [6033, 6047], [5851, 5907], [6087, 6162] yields -0.08 mag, 9.31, 10.1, 9.37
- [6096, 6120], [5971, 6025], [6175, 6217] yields 0.00 mag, 9.71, 9.55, 9.45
